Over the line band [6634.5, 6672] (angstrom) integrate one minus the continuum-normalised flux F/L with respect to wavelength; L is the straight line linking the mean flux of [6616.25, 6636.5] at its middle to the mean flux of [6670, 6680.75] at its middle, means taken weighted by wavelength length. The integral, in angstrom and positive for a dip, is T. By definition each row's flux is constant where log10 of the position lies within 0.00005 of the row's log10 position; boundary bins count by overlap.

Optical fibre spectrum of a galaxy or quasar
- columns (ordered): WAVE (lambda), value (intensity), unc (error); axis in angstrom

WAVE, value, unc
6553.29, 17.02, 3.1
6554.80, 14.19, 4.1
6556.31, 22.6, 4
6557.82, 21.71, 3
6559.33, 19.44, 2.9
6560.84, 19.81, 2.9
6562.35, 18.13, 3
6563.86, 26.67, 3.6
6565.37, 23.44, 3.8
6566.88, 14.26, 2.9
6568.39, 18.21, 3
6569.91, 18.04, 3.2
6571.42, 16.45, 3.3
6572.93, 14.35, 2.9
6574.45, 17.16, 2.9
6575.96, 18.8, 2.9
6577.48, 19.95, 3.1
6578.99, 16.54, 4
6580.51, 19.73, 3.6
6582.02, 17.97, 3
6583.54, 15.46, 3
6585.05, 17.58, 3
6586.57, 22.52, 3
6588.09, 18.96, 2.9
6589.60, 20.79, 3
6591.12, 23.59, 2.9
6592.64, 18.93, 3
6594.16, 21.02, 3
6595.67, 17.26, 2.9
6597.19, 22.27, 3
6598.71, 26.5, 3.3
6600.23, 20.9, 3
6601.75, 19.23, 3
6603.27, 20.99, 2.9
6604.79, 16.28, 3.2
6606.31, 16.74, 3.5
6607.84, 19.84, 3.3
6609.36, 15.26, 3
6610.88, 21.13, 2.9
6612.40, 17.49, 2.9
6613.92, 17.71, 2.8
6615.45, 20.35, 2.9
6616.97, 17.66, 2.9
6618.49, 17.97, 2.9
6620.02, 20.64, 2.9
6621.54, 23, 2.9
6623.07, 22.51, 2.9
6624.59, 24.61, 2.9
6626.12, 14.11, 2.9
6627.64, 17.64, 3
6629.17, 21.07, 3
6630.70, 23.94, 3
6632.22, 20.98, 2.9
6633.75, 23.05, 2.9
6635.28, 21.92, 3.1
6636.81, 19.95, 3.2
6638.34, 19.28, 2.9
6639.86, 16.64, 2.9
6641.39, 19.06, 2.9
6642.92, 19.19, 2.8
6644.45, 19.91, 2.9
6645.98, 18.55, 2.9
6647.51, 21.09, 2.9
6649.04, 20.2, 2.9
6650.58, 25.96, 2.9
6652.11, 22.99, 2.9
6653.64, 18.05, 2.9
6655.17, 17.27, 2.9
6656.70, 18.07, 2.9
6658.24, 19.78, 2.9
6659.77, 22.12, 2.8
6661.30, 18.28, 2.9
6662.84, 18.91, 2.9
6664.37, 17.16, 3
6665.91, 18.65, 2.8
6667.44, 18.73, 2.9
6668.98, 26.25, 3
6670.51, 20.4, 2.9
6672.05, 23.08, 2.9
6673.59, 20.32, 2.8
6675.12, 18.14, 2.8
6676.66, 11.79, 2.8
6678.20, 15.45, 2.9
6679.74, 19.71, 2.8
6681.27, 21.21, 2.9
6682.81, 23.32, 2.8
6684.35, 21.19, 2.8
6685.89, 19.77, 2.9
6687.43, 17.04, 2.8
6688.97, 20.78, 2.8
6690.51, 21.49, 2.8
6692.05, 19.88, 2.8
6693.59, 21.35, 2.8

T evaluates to -1.1 angstrom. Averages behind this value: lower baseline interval 20.7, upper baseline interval 18.4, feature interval 20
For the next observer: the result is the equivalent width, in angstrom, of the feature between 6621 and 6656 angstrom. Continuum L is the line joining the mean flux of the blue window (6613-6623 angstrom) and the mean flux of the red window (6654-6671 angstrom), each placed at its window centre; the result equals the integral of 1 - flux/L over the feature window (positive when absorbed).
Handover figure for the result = -1.4 angstrom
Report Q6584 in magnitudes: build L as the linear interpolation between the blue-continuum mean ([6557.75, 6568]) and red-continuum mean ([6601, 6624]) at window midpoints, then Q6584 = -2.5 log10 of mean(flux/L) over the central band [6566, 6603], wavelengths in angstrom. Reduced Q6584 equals 0.04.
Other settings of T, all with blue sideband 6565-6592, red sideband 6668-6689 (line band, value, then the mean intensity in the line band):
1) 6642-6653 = -0.93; 21.1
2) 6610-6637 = -1.71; 20.3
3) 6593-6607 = -1.01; 20.1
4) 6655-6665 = 0.35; 18.9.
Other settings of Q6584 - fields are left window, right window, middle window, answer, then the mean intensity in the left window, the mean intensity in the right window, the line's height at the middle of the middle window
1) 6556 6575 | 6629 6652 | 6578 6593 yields 0.02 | 19.2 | 20.8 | 19.6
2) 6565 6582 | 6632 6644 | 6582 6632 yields -0.05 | 17.8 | 20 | 18.9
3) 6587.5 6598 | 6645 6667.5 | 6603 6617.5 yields 0.11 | 20.5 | 19.8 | 20.3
